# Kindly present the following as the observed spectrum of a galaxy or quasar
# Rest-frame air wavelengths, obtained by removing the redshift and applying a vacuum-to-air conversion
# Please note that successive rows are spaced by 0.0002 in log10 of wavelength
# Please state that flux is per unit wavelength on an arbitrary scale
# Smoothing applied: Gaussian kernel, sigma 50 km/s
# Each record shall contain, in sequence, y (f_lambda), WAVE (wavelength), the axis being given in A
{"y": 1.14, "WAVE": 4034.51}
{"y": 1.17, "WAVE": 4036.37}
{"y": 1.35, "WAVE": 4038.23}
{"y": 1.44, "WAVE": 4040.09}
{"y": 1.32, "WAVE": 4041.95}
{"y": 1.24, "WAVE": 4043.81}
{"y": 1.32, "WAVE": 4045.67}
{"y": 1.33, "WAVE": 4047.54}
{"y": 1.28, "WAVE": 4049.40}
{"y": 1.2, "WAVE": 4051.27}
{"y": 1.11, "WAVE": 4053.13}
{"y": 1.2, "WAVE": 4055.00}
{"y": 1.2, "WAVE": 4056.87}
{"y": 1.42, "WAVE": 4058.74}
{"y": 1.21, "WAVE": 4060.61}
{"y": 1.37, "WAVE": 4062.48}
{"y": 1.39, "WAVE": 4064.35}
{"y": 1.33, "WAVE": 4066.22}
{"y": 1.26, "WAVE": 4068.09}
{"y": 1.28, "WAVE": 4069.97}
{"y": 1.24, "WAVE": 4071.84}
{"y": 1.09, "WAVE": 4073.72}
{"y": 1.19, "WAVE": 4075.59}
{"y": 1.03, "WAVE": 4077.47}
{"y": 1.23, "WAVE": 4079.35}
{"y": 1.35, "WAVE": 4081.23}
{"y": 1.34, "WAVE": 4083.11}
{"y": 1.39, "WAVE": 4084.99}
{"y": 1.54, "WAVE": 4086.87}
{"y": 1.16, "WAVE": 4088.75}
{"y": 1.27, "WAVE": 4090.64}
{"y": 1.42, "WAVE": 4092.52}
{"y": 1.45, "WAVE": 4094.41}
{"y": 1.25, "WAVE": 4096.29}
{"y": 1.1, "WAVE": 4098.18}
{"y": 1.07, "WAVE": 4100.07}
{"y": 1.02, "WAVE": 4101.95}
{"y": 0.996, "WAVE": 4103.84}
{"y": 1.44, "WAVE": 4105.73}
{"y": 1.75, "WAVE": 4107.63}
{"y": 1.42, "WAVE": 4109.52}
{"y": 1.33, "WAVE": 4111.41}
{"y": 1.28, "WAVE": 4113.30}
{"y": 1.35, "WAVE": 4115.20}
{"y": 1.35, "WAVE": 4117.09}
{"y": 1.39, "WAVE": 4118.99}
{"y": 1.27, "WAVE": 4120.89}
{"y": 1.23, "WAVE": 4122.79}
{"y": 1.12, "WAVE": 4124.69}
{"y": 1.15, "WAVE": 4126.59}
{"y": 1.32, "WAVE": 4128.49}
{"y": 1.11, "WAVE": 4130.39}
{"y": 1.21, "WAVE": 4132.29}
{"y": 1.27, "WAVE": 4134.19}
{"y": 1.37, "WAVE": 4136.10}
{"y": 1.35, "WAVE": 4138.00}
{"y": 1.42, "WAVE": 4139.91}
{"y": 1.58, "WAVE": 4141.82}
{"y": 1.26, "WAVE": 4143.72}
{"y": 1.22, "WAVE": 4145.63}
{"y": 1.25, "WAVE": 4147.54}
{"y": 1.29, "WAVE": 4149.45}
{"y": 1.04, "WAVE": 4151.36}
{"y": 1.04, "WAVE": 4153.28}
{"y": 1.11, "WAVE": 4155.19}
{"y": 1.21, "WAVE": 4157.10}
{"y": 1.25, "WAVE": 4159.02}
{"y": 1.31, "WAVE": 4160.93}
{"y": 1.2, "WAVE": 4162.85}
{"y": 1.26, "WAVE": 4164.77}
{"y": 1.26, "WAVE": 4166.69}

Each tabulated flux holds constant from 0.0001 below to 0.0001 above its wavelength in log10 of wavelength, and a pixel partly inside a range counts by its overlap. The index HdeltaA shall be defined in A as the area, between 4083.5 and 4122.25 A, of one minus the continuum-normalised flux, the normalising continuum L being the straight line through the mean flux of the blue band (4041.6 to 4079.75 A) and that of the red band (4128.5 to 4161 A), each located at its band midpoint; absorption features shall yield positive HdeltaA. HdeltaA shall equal -1.9 A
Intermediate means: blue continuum 1.25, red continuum 1.25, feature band 1.31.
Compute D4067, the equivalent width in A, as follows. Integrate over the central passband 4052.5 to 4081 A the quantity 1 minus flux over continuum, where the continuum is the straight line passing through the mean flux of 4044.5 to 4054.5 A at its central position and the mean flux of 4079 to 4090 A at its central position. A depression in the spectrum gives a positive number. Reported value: 1.1 A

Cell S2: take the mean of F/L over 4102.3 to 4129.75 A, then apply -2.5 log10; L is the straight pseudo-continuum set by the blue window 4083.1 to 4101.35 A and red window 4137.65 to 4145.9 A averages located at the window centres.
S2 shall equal 0.02 mag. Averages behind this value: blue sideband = 1.29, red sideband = 1.38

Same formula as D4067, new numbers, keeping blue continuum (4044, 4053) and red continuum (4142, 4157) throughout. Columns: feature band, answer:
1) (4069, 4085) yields 0.2 A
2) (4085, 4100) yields -0.8 A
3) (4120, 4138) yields -0.4 A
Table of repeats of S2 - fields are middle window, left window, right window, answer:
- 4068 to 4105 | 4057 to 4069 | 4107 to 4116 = 0.11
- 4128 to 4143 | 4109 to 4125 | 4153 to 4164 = -0.06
